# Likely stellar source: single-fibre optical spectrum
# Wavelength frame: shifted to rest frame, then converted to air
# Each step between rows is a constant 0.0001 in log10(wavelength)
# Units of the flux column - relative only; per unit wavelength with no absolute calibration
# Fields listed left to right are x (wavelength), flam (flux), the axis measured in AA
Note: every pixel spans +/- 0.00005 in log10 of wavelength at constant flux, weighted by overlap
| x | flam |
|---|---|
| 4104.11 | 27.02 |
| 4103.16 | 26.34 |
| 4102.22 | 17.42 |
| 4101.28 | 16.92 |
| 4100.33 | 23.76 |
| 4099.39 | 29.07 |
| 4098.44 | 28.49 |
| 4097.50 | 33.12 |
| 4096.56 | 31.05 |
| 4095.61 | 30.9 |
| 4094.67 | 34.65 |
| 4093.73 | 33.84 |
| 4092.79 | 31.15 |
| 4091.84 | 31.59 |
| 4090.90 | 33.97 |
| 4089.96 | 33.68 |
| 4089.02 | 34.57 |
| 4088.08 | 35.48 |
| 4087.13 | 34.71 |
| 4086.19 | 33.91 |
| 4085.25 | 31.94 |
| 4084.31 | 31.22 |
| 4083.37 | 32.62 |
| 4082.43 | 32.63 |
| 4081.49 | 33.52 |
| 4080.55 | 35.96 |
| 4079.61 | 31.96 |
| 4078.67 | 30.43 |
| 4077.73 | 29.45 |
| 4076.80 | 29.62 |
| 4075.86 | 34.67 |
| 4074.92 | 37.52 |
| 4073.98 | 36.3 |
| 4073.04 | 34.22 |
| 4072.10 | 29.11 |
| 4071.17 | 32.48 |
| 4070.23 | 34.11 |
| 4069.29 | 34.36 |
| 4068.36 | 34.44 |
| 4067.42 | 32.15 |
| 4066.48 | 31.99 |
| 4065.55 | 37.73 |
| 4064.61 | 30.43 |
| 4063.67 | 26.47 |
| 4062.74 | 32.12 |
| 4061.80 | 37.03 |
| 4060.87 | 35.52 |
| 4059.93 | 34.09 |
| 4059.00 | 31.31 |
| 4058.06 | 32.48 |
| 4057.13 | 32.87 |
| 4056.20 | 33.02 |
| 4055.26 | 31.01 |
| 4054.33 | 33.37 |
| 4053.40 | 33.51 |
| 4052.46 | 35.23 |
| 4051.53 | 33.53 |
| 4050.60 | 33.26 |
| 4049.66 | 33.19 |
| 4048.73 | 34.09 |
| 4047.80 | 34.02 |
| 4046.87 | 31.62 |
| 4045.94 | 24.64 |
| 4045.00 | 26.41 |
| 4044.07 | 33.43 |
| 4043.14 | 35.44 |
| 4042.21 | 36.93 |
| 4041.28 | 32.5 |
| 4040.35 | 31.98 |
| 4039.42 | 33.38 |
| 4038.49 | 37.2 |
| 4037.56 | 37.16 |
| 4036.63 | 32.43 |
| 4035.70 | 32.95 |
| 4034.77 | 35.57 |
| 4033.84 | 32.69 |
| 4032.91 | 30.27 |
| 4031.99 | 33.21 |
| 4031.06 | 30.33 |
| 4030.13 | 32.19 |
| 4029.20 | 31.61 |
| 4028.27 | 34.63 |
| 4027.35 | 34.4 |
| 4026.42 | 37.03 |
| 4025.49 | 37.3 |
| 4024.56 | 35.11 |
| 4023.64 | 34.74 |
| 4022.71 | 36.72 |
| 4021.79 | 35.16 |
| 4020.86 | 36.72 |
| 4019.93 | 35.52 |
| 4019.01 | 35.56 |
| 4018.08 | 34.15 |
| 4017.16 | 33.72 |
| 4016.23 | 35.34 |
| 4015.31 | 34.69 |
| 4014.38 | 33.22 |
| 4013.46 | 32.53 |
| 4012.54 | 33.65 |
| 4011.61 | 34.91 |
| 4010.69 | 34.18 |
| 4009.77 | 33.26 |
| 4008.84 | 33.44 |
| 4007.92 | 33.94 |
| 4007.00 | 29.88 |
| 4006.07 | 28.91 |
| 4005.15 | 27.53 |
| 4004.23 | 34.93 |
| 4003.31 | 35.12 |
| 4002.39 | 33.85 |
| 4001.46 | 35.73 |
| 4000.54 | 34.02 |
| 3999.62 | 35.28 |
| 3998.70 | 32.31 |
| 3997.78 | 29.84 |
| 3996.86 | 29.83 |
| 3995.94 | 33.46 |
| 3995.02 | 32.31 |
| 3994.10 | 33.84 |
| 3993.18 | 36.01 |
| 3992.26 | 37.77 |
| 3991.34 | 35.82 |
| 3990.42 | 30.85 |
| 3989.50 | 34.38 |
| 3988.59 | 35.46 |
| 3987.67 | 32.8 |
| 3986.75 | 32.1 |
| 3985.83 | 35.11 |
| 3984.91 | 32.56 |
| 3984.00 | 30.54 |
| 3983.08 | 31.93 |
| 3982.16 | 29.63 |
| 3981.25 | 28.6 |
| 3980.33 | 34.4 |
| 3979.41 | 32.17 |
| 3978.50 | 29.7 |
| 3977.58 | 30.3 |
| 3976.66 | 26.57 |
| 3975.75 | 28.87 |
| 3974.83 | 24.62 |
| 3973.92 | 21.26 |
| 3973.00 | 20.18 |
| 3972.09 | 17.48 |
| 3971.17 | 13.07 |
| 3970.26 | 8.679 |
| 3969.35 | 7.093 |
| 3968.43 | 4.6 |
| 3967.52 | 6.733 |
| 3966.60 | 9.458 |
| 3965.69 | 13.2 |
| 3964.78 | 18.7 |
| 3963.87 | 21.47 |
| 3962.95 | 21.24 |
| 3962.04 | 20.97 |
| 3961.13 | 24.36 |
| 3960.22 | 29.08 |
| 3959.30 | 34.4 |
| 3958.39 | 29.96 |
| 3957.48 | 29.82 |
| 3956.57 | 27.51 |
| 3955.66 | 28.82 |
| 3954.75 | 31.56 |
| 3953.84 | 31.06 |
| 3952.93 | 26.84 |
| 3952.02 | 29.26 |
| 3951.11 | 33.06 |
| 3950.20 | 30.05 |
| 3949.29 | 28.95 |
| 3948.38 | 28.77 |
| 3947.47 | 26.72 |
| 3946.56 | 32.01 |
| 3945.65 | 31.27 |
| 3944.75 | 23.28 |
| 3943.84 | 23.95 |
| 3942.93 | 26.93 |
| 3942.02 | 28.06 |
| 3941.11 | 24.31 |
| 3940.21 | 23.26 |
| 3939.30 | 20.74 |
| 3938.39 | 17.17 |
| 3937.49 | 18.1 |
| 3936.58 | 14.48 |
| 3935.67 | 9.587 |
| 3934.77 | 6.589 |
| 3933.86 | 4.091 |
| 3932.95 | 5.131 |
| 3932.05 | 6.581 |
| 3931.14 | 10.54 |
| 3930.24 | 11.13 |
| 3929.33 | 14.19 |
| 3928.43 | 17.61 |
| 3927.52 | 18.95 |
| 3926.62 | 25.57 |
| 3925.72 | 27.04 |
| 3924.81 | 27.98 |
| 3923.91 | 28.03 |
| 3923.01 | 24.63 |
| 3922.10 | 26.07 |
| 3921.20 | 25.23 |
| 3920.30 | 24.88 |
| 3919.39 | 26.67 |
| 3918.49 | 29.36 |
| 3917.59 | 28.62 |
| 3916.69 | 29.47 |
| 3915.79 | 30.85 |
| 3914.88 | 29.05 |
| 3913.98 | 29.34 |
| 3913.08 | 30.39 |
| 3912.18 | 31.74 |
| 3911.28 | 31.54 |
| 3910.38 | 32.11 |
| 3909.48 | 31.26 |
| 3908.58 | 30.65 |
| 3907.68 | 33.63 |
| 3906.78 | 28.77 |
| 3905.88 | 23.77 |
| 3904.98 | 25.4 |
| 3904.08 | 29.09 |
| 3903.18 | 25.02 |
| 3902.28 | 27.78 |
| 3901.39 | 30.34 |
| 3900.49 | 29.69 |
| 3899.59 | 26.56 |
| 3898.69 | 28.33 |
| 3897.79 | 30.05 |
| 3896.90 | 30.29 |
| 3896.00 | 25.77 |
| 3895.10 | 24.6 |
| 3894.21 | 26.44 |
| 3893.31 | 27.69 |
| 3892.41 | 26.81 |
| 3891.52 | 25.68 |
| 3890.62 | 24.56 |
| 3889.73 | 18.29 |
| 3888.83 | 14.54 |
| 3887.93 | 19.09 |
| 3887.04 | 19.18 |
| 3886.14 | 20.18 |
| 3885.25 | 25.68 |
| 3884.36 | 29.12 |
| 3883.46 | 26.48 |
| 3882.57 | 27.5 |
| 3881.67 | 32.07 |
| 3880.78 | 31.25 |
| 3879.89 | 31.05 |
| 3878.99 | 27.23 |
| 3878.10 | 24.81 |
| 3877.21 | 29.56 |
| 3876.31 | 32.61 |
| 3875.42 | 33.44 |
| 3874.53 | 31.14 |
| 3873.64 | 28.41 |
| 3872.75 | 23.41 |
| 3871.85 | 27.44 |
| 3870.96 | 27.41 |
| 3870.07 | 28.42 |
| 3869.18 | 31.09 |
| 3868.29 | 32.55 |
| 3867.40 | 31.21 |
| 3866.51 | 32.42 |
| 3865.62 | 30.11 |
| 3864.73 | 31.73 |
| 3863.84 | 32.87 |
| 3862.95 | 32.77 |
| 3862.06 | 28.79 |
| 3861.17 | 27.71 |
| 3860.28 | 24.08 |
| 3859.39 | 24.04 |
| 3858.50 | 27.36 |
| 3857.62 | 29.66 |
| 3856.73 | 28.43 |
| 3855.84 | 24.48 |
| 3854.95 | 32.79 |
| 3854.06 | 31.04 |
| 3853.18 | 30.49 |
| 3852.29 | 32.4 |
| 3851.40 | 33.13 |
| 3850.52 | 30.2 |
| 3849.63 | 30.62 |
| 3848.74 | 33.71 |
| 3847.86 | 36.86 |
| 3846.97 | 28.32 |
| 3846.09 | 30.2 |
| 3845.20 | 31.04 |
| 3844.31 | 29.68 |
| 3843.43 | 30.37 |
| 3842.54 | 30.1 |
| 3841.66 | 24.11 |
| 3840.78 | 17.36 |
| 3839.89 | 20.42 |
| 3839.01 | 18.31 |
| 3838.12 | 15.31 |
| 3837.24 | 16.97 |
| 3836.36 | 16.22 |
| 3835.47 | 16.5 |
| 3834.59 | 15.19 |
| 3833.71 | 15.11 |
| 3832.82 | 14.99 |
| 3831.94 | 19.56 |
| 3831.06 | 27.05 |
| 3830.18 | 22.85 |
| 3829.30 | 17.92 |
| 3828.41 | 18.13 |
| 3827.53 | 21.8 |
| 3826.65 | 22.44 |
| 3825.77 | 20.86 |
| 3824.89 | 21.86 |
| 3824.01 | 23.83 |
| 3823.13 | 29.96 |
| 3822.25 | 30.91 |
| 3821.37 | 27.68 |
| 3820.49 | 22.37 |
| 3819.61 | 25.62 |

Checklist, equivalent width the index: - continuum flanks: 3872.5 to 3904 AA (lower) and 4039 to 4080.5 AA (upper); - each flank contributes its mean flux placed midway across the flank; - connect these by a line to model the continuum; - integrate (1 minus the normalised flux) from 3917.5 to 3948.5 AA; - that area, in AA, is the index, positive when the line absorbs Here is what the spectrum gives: 8.1 AA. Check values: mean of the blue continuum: 26.8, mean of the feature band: 20.9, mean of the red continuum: 32.8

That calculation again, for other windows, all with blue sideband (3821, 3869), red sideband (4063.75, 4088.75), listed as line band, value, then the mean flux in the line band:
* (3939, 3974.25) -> 7.3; 23.3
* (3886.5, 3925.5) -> 1.0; 27.2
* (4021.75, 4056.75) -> -1.6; 33.4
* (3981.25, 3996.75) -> -1.4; 33.2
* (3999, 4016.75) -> -1.4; 33.4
